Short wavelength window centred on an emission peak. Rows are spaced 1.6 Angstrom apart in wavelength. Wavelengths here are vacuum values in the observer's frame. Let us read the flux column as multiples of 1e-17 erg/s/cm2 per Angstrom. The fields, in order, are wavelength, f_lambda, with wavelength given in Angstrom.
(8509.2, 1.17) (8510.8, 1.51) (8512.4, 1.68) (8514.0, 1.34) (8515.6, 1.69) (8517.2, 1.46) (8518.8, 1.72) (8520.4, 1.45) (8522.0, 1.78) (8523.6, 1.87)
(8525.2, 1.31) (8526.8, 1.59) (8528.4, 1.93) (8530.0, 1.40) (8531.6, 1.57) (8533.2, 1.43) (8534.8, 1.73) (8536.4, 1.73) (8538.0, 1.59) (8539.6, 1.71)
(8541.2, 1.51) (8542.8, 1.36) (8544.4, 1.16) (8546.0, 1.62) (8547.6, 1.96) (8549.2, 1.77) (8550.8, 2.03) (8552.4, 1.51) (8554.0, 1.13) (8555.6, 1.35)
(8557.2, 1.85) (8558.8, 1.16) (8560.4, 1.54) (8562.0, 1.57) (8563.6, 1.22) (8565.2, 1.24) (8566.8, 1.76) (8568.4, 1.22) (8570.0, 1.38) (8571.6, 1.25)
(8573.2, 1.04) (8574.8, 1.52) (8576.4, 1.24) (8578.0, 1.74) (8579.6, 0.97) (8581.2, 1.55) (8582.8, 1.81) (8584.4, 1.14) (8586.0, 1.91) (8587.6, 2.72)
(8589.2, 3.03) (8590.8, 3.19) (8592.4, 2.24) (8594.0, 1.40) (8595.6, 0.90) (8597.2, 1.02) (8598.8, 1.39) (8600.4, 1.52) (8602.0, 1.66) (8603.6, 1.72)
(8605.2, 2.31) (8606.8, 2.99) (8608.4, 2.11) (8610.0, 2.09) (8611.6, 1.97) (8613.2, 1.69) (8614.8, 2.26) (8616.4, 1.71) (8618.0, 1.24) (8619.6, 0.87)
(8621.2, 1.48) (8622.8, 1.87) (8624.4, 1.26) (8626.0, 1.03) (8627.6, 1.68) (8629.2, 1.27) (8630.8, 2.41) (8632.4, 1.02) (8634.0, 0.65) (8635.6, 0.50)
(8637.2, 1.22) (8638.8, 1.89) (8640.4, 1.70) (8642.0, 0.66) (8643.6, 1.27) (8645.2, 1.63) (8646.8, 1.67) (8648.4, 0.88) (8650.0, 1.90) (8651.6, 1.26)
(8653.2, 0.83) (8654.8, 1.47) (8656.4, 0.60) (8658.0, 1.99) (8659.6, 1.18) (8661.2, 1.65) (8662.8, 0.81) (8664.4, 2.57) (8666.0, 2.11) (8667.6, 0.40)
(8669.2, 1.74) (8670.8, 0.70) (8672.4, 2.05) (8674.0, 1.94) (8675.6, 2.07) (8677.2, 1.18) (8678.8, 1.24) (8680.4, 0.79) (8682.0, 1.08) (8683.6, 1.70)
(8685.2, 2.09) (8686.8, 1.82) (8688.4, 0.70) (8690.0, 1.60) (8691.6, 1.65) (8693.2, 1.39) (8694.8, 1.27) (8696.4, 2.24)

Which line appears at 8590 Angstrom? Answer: [S II]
